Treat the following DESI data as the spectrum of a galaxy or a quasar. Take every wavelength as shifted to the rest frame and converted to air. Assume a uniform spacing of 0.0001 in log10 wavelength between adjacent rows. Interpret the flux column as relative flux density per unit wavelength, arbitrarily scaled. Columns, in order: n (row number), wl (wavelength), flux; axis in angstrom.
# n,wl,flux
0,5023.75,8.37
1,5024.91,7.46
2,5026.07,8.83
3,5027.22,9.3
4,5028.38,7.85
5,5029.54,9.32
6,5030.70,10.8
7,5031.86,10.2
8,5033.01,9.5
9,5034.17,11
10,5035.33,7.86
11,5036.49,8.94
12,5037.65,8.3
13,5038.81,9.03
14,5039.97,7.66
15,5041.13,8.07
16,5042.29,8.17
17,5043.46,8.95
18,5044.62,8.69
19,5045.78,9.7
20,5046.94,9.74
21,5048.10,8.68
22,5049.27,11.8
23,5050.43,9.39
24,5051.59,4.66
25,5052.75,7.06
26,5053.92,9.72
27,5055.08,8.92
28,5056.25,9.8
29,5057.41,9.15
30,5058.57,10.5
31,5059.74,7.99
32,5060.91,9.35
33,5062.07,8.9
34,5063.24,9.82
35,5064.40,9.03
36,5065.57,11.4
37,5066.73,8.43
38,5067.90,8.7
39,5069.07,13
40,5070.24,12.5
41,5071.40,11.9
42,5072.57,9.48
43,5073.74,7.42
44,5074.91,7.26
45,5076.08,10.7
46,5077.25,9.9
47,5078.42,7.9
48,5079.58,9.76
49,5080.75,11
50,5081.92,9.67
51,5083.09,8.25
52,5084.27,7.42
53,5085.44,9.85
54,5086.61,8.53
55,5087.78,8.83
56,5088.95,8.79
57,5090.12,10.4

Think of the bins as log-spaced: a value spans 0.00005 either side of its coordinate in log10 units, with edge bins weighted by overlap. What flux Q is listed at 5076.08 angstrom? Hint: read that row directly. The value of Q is 10.7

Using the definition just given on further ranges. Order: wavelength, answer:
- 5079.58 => 9.76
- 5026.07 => 8.83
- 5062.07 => 8.9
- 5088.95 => 8.79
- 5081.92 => 9.67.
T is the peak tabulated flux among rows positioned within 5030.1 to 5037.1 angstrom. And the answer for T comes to 11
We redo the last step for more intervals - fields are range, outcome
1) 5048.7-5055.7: 11.8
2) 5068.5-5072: 13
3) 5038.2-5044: 9.03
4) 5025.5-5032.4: 10.8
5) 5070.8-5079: 11.9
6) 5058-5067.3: 11.4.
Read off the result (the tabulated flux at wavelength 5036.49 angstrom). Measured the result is 8.94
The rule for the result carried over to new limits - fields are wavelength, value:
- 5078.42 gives 7.9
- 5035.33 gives 7.86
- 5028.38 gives 7.85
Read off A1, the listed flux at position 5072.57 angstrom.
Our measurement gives 9.48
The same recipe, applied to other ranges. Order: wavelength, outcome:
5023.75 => 8.37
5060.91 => 9.35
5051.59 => 4.66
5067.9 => 8.7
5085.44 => 9.85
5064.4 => 9.03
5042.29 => 8.17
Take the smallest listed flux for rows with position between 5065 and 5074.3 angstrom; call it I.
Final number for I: 7.42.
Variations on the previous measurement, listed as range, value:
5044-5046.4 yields 8.69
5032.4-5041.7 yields 7.66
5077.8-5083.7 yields 7.9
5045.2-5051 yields 8.68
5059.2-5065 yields 7.99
